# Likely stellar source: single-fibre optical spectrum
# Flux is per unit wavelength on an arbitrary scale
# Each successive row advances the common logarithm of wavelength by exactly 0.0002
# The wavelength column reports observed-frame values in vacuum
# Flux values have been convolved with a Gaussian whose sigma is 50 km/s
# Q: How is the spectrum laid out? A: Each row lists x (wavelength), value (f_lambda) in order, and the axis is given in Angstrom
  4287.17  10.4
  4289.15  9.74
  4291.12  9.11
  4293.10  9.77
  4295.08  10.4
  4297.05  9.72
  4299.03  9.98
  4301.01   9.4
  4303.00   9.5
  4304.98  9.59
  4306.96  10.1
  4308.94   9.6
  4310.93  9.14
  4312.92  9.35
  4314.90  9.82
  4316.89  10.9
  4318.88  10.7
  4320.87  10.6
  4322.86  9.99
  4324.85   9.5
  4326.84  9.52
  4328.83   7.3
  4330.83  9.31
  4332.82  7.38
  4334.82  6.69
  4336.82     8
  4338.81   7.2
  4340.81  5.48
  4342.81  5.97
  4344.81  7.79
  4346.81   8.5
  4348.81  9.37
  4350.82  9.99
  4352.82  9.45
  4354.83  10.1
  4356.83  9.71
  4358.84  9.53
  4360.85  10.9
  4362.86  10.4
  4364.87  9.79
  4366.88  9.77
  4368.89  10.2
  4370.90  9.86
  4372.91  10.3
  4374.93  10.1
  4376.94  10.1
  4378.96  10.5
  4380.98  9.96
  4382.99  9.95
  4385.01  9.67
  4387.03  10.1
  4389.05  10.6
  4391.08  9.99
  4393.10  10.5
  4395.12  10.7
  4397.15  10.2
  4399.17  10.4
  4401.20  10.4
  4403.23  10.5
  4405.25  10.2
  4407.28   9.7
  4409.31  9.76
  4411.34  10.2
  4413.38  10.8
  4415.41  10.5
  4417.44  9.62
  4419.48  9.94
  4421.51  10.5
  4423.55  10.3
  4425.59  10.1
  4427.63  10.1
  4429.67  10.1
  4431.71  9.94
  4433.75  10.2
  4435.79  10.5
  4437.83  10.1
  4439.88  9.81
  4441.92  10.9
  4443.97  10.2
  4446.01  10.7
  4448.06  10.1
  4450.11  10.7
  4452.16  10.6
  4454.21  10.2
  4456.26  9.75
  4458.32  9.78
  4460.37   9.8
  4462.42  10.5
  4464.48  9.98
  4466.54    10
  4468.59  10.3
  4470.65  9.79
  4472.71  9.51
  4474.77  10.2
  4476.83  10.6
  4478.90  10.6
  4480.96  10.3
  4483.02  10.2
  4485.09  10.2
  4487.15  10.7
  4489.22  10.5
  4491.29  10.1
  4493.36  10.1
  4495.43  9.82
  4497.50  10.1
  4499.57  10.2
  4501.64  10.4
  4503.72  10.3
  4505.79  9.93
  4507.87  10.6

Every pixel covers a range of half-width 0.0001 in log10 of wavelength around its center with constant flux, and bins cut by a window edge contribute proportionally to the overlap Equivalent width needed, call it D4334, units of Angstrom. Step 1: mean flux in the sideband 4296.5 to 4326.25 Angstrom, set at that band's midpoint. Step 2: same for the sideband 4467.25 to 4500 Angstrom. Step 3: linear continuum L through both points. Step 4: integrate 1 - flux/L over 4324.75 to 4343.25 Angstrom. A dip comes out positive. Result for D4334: 4.31 Angstrom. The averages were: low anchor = 9.86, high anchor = 10.2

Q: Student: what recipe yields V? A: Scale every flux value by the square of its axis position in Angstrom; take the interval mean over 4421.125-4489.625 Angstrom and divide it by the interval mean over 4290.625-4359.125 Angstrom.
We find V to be 1.19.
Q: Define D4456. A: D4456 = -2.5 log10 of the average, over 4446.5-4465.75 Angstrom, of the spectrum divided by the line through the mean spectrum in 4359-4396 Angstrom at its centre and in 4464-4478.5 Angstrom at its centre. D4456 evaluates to -0.008 mag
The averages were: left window 10.2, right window 10.1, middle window 10.2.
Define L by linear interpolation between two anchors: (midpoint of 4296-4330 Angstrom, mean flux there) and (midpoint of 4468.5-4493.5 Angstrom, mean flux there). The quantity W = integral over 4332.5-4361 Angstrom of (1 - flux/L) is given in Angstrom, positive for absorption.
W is 4.2 Angstrom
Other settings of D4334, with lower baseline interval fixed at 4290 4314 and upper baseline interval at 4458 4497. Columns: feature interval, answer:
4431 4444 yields -0.26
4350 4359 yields 0.02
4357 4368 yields -0.26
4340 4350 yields 2.32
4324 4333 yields 0.95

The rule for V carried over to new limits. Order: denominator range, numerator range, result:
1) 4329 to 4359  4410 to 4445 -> 1.29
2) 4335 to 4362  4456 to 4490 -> 1.25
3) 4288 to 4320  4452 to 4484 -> 1.11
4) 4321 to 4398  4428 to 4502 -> 1.14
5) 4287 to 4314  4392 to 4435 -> 1.11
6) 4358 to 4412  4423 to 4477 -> 1.03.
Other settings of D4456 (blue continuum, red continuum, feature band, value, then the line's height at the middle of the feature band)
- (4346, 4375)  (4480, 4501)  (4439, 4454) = -0.03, 10.1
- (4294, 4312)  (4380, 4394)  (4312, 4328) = -0.03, 9.79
